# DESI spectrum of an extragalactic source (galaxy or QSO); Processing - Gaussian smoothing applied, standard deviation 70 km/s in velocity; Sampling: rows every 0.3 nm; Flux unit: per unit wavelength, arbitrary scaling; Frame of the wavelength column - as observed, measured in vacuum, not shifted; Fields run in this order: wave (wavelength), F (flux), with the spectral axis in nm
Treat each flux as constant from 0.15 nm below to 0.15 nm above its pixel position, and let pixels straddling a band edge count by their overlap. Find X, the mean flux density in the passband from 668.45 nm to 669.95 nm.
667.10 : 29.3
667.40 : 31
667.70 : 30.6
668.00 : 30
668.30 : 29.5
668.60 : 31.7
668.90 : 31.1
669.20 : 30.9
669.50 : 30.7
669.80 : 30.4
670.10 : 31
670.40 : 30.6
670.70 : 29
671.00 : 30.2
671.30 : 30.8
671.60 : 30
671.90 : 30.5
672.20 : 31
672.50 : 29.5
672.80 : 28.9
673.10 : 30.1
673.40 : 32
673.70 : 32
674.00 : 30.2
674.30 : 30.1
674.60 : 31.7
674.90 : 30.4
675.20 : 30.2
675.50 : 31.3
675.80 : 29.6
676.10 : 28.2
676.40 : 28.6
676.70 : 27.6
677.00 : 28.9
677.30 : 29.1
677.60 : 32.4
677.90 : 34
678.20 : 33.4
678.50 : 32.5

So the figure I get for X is 31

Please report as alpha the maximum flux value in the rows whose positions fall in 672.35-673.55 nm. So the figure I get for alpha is 32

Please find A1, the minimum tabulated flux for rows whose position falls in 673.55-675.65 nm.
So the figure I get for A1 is 30.1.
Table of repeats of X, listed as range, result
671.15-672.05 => 30.4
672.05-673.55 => 30.3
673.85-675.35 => 30.5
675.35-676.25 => 29.7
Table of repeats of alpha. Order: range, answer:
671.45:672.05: 30.5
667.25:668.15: 31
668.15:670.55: 31.7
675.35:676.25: 31.3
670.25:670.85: 30.6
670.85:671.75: 30.8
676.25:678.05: 34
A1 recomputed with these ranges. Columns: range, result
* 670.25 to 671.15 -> 29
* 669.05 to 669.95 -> 30.4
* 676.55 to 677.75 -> 27.6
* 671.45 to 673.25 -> 28.9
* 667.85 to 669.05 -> 29.5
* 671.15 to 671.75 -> 30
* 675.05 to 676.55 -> 28.2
